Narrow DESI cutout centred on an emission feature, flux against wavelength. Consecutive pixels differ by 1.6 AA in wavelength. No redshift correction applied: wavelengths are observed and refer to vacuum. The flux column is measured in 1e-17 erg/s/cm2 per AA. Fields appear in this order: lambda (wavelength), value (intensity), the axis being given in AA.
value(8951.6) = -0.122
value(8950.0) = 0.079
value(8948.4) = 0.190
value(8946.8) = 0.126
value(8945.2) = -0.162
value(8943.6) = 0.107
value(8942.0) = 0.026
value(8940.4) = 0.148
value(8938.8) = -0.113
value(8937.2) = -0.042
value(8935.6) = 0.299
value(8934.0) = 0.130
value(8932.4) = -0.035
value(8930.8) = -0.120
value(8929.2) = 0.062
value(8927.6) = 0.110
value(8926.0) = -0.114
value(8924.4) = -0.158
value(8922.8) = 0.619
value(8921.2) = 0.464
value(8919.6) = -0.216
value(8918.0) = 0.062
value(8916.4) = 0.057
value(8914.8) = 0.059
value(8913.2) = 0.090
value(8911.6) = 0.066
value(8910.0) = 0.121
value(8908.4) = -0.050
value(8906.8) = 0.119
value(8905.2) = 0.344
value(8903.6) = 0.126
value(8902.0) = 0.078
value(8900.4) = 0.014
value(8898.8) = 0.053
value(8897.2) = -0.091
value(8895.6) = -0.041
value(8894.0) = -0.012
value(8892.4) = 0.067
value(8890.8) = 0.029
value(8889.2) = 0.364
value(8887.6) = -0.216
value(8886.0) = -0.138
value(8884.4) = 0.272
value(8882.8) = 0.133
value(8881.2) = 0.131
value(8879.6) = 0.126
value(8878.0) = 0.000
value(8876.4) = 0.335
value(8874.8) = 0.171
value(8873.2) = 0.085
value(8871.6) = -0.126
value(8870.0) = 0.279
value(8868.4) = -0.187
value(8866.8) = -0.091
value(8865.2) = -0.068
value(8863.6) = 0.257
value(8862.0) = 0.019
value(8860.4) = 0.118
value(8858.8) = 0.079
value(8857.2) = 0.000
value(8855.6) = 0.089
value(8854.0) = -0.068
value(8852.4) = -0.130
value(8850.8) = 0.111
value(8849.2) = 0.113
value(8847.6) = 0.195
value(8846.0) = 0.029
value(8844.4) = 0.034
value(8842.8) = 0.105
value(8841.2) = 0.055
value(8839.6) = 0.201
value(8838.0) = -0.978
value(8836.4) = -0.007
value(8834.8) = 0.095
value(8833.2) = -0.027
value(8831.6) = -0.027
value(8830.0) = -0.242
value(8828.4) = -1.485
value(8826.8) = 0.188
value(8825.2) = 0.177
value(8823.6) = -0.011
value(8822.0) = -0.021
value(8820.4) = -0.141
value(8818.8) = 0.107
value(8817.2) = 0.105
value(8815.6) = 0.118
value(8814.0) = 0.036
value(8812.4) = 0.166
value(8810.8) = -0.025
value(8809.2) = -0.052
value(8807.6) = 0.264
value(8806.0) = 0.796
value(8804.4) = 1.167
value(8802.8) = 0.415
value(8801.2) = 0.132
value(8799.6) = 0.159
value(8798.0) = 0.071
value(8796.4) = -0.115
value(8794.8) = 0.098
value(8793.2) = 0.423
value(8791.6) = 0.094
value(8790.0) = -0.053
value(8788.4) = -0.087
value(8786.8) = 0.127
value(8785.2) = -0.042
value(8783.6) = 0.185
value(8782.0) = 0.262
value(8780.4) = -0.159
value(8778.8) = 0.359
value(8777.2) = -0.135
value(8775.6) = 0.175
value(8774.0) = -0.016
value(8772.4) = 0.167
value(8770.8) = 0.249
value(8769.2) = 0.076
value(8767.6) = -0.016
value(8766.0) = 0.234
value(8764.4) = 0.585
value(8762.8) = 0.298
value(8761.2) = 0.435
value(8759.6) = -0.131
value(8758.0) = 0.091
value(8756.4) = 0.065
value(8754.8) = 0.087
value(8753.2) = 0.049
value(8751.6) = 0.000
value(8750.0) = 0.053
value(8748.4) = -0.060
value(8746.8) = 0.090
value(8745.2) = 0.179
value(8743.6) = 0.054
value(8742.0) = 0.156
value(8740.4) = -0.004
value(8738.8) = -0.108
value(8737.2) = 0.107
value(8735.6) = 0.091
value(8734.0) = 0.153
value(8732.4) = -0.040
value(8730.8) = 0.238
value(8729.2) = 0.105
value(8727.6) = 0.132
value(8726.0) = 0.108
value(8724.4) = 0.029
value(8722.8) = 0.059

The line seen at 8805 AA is Hgamma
